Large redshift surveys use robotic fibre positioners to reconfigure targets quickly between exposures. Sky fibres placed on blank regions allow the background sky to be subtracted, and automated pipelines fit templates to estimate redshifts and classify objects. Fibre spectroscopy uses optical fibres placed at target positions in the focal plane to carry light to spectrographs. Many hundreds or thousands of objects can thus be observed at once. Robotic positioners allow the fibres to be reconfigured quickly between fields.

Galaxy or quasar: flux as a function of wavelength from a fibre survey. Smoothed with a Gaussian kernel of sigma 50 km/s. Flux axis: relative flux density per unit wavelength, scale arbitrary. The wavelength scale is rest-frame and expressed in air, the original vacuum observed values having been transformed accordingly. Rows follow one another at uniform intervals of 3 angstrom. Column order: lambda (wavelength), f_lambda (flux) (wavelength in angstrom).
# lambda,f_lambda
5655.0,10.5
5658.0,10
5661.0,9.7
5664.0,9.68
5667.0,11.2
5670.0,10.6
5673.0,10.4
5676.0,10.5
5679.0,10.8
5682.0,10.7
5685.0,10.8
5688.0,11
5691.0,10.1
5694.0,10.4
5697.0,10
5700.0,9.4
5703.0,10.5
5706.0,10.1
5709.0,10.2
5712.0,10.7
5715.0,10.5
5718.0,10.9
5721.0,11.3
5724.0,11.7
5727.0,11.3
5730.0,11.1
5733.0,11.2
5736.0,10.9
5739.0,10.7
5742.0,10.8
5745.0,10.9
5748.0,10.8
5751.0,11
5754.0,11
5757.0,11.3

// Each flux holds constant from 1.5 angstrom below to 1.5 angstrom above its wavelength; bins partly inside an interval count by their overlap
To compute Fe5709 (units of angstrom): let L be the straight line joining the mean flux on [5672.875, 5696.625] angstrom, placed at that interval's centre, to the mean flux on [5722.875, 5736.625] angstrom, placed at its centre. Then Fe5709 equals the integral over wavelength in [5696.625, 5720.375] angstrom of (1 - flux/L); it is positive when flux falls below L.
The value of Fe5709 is 1.29 angstrom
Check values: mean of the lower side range 10.6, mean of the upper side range 11.2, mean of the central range 10.3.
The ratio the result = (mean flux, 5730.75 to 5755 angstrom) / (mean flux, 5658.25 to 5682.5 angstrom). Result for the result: 1.05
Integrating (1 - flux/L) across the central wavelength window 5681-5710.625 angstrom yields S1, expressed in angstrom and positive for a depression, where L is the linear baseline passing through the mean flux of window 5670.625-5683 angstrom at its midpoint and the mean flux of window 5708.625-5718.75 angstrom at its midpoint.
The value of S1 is 0.8 angstrom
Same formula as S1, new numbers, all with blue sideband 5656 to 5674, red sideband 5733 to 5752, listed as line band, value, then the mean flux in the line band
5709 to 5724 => -0.3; 10.9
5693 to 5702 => 0.5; 9.94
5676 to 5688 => -0.4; 10.8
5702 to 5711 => 0.3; 10.3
